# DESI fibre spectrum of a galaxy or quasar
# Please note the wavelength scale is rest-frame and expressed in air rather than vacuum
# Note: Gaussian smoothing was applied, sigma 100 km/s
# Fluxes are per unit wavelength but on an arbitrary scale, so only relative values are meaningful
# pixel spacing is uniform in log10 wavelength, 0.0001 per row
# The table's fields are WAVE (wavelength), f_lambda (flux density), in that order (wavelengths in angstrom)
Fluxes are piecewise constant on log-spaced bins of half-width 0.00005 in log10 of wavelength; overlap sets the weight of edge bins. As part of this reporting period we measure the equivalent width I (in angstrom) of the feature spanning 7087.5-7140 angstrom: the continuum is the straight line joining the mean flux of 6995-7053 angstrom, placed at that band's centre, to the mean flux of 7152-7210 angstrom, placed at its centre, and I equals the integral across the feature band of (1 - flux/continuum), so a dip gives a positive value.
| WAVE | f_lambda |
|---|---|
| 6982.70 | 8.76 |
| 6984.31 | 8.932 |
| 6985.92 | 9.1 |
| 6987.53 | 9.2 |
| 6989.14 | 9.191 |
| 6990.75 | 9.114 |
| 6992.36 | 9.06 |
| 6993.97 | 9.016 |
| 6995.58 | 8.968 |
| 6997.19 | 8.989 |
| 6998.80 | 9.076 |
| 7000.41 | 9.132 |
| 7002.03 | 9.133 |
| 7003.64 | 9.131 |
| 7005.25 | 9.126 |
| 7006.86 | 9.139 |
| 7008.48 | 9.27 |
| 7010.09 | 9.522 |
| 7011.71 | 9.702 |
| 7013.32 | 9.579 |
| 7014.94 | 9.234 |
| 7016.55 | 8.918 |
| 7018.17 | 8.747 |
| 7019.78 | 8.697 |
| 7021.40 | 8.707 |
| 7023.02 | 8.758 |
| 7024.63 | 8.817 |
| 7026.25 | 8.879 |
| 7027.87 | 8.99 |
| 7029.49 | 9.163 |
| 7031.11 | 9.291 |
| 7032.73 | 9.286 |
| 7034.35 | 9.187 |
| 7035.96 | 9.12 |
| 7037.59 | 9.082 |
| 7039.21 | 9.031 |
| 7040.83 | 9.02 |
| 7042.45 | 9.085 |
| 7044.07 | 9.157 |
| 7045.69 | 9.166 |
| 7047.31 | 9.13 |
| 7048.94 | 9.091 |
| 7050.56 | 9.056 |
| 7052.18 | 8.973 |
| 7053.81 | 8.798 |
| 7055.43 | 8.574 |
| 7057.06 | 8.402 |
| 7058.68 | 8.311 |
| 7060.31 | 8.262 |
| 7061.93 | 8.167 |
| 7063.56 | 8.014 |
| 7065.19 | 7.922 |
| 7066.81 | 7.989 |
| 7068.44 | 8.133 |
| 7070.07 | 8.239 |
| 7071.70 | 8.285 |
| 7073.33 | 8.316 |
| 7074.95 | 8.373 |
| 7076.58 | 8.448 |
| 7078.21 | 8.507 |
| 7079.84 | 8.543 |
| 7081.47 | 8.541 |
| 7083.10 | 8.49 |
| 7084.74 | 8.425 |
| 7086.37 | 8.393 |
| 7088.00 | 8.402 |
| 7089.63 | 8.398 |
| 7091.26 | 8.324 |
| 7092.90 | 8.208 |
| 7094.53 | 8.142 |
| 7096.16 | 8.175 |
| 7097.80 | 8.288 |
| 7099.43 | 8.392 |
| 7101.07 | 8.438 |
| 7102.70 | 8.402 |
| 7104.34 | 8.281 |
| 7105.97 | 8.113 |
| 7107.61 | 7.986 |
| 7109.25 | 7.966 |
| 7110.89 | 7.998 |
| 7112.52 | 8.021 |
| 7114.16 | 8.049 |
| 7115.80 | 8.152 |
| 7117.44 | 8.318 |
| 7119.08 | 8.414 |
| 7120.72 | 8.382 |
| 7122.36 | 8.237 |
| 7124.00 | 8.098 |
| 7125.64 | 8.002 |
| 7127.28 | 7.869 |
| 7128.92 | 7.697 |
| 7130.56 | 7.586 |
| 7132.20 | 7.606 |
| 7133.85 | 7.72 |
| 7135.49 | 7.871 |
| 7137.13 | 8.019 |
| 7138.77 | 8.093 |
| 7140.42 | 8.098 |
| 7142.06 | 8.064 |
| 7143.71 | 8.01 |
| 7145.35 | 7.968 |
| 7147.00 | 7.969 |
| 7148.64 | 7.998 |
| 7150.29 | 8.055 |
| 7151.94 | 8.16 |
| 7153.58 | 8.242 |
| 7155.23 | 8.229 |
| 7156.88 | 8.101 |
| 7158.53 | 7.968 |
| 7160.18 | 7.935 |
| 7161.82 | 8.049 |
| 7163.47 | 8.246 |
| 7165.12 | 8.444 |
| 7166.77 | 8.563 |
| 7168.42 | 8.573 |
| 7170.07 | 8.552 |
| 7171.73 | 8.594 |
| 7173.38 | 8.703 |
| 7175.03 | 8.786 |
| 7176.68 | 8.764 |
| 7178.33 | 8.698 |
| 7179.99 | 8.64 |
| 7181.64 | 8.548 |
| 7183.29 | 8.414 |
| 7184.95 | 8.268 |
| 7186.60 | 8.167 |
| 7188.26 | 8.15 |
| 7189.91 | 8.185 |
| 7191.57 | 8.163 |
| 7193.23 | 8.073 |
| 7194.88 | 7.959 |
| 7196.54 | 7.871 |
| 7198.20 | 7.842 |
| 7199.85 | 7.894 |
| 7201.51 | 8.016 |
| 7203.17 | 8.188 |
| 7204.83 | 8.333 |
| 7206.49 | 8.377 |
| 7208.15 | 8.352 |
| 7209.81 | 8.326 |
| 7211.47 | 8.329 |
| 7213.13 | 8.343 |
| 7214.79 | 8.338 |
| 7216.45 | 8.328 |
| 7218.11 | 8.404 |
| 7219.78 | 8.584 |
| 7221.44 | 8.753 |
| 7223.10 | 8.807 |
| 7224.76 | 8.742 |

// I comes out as 3.2 angstrom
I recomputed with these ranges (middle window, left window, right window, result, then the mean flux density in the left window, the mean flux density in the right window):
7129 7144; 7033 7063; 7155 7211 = 1.1 angstrom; 8.87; 8.29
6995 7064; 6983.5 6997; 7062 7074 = -3.1 angstrom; 9.07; 8.12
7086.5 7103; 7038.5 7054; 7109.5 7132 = 0.2 angstrom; 9.06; 8.05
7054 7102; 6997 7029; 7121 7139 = 0.6 angstrom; 9.08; 7.9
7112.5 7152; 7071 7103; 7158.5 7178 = 1.9 angstrom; 8.38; 8.46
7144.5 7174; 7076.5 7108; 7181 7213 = 0.0 angstrom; 8.35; 8.18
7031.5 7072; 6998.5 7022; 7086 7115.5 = 0.1 angstrom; 9.15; 8.22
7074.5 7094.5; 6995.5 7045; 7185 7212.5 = 0.8 angstrom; 9.1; 8.14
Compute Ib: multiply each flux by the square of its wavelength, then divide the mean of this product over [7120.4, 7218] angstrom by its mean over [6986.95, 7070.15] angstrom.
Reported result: 0.96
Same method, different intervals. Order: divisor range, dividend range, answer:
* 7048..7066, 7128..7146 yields 0.95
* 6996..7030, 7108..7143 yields 0.91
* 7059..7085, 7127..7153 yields 0.98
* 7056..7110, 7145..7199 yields 1.02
